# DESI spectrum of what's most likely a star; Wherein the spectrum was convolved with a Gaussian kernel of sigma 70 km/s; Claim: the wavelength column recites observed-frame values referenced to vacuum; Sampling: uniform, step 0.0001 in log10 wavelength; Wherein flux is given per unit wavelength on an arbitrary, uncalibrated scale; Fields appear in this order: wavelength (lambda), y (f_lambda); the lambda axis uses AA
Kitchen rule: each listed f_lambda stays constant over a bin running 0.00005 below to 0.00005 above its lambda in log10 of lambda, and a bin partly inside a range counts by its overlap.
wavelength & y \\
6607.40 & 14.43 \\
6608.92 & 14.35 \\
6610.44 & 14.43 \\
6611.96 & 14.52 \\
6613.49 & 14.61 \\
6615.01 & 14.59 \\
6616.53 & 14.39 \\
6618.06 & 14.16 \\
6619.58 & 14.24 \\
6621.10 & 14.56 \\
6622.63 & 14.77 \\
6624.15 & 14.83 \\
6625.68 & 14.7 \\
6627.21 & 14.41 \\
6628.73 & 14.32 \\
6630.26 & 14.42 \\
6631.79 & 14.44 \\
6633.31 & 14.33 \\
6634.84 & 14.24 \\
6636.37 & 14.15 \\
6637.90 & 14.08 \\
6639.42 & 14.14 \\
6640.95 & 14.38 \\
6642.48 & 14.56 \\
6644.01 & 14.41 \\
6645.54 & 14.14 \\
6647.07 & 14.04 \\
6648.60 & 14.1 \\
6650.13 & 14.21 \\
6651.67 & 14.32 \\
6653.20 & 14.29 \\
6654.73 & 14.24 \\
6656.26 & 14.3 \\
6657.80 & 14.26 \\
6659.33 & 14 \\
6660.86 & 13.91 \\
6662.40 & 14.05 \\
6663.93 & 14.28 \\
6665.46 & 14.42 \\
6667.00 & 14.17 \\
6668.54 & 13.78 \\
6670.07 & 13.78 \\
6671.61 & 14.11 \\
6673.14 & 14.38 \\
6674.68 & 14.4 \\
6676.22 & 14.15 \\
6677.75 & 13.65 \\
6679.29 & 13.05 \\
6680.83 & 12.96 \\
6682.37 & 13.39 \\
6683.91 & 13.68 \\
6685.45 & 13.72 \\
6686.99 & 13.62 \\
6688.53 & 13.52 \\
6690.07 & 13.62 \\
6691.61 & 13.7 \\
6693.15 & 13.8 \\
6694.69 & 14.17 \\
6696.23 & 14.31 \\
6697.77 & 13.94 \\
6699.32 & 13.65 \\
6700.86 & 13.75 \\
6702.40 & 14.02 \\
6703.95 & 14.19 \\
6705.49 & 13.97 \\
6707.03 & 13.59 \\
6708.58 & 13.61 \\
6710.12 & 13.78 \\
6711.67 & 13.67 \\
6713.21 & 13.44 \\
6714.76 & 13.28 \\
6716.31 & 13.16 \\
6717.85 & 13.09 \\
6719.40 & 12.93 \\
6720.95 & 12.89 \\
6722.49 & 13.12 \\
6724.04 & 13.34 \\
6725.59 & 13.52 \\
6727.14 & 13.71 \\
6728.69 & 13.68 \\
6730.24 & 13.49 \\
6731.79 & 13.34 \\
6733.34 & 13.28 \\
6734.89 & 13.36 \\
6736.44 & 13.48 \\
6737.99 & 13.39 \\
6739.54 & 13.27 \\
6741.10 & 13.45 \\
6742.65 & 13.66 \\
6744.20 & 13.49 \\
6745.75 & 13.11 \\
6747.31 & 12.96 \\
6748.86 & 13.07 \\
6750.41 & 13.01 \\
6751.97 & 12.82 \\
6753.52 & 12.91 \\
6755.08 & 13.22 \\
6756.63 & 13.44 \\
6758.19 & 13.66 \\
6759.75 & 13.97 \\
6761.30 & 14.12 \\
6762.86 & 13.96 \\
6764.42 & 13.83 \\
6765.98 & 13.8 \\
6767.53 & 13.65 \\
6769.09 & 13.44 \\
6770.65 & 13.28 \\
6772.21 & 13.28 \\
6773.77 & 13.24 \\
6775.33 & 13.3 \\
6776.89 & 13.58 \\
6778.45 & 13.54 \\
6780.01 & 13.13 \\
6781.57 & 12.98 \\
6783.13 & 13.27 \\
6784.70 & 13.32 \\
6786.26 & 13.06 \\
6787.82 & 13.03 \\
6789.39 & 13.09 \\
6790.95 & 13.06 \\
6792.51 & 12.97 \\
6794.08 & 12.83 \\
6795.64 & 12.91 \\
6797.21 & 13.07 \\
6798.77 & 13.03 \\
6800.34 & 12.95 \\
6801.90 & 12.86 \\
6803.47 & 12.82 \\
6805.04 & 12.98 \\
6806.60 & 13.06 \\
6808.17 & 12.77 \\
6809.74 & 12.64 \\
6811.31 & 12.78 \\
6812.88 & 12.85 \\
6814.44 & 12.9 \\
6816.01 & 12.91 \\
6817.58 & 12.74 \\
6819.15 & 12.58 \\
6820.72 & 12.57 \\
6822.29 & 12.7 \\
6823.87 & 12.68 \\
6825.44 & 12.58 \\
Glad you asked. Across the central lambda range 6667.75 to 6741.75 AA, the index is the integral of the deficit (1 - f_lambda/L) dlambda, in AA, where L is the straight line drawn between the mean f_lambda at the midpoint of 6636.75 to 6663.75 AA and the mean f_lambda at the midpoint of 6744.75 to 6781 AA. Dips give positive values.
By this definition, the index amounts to 1.1 AA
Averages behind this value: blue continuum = 14.2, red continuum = 13.4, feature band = 13.6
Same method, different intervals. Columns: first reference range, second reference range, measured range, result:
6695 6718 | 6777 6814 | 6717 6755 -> 0.6 AA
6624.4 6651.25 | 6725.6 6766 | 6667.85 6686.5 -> 0.3 AA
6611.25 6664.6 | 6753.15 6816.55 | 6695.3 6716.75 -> 0.1 AA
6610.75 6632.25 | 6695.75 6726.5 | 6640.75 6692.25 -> 0.1 AA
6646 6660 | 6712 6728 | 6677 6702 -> 0.0 AA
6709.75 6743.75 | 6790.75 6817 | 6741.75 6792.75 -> -0.8 AA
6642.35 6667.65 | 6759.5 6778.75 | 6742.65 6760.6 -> 0.6 AA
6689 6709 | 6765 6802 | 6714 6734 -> 0.6 AA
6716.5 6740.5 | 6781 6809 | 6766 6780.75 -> -0.3 AA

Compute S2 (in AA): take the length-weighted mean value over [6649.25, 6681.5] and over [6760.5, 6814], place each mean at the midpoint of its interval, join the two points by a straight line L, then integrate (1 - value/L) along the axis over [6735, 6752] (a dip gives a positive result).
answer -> 0.28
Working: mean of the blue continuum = 14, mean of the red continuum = 13.2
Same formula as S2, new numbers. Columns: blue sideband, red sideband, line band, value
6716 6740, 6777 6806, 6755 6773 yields -0.65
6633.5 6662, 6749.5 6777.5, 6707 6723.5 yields 0.56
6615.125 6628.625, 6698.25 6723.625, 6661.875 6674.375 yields -0.13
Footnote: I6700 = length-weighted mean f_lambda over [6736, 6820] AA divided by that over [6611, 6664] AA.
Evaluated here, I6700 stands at 0.92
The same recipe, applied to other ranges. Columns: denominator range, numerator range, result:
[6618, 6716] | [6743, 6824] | 0.94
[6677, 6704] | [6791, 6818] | 0.94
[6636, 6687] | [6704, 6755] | 0.95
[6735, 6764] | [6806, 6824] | 0.95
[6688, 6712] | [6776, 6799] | 0.95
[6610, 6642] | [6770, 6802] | 0.91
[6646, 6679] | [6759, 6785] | 0.96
